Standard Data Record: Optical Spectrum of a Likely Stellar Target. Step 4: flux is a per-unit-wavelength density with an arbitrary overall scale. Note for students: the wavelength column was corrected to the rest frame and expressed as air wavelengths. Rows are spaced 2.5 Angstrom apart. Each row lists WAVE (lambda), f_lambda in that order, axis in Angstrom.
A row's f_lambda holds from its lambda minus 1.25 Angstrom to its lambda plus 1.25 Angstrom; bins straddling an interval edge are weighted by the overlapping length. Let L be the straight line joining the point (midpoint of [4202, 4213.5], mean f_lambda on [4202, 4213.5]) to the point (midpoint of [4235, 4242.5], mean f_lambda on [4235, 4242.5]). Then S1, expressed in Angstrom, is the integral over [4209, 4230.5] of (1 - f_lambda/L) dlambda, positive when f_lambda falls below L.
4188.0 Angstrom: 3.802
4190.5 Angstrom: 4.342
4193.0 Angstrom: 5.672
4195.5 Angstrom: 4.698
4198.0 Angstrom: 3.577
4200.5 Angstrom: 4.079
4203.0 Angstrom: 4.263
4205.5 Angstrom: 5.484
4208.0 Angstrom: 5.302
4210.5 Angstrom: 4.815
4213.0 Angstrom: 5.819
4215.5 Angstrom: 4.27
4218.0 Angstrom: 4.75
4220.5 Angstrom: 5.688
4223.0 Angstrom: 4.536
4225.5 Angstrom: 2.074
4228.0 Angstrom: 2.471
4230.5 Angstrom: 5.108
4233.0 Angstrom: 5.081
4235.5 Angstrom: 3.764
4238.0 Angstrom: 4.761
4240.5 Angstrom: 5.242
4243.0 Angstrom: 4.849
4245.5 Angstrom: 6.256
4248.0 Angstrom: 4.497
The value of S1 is 2.6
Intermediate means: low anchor 5.11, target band 4.36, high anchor 4.7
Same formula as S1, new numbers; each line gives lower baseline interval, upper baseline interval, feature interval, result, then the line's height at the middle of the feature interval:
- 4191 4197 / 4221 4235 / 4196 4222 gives -1.65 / 4.54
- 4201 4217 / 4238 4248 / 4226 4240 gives 2.68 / 5.16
